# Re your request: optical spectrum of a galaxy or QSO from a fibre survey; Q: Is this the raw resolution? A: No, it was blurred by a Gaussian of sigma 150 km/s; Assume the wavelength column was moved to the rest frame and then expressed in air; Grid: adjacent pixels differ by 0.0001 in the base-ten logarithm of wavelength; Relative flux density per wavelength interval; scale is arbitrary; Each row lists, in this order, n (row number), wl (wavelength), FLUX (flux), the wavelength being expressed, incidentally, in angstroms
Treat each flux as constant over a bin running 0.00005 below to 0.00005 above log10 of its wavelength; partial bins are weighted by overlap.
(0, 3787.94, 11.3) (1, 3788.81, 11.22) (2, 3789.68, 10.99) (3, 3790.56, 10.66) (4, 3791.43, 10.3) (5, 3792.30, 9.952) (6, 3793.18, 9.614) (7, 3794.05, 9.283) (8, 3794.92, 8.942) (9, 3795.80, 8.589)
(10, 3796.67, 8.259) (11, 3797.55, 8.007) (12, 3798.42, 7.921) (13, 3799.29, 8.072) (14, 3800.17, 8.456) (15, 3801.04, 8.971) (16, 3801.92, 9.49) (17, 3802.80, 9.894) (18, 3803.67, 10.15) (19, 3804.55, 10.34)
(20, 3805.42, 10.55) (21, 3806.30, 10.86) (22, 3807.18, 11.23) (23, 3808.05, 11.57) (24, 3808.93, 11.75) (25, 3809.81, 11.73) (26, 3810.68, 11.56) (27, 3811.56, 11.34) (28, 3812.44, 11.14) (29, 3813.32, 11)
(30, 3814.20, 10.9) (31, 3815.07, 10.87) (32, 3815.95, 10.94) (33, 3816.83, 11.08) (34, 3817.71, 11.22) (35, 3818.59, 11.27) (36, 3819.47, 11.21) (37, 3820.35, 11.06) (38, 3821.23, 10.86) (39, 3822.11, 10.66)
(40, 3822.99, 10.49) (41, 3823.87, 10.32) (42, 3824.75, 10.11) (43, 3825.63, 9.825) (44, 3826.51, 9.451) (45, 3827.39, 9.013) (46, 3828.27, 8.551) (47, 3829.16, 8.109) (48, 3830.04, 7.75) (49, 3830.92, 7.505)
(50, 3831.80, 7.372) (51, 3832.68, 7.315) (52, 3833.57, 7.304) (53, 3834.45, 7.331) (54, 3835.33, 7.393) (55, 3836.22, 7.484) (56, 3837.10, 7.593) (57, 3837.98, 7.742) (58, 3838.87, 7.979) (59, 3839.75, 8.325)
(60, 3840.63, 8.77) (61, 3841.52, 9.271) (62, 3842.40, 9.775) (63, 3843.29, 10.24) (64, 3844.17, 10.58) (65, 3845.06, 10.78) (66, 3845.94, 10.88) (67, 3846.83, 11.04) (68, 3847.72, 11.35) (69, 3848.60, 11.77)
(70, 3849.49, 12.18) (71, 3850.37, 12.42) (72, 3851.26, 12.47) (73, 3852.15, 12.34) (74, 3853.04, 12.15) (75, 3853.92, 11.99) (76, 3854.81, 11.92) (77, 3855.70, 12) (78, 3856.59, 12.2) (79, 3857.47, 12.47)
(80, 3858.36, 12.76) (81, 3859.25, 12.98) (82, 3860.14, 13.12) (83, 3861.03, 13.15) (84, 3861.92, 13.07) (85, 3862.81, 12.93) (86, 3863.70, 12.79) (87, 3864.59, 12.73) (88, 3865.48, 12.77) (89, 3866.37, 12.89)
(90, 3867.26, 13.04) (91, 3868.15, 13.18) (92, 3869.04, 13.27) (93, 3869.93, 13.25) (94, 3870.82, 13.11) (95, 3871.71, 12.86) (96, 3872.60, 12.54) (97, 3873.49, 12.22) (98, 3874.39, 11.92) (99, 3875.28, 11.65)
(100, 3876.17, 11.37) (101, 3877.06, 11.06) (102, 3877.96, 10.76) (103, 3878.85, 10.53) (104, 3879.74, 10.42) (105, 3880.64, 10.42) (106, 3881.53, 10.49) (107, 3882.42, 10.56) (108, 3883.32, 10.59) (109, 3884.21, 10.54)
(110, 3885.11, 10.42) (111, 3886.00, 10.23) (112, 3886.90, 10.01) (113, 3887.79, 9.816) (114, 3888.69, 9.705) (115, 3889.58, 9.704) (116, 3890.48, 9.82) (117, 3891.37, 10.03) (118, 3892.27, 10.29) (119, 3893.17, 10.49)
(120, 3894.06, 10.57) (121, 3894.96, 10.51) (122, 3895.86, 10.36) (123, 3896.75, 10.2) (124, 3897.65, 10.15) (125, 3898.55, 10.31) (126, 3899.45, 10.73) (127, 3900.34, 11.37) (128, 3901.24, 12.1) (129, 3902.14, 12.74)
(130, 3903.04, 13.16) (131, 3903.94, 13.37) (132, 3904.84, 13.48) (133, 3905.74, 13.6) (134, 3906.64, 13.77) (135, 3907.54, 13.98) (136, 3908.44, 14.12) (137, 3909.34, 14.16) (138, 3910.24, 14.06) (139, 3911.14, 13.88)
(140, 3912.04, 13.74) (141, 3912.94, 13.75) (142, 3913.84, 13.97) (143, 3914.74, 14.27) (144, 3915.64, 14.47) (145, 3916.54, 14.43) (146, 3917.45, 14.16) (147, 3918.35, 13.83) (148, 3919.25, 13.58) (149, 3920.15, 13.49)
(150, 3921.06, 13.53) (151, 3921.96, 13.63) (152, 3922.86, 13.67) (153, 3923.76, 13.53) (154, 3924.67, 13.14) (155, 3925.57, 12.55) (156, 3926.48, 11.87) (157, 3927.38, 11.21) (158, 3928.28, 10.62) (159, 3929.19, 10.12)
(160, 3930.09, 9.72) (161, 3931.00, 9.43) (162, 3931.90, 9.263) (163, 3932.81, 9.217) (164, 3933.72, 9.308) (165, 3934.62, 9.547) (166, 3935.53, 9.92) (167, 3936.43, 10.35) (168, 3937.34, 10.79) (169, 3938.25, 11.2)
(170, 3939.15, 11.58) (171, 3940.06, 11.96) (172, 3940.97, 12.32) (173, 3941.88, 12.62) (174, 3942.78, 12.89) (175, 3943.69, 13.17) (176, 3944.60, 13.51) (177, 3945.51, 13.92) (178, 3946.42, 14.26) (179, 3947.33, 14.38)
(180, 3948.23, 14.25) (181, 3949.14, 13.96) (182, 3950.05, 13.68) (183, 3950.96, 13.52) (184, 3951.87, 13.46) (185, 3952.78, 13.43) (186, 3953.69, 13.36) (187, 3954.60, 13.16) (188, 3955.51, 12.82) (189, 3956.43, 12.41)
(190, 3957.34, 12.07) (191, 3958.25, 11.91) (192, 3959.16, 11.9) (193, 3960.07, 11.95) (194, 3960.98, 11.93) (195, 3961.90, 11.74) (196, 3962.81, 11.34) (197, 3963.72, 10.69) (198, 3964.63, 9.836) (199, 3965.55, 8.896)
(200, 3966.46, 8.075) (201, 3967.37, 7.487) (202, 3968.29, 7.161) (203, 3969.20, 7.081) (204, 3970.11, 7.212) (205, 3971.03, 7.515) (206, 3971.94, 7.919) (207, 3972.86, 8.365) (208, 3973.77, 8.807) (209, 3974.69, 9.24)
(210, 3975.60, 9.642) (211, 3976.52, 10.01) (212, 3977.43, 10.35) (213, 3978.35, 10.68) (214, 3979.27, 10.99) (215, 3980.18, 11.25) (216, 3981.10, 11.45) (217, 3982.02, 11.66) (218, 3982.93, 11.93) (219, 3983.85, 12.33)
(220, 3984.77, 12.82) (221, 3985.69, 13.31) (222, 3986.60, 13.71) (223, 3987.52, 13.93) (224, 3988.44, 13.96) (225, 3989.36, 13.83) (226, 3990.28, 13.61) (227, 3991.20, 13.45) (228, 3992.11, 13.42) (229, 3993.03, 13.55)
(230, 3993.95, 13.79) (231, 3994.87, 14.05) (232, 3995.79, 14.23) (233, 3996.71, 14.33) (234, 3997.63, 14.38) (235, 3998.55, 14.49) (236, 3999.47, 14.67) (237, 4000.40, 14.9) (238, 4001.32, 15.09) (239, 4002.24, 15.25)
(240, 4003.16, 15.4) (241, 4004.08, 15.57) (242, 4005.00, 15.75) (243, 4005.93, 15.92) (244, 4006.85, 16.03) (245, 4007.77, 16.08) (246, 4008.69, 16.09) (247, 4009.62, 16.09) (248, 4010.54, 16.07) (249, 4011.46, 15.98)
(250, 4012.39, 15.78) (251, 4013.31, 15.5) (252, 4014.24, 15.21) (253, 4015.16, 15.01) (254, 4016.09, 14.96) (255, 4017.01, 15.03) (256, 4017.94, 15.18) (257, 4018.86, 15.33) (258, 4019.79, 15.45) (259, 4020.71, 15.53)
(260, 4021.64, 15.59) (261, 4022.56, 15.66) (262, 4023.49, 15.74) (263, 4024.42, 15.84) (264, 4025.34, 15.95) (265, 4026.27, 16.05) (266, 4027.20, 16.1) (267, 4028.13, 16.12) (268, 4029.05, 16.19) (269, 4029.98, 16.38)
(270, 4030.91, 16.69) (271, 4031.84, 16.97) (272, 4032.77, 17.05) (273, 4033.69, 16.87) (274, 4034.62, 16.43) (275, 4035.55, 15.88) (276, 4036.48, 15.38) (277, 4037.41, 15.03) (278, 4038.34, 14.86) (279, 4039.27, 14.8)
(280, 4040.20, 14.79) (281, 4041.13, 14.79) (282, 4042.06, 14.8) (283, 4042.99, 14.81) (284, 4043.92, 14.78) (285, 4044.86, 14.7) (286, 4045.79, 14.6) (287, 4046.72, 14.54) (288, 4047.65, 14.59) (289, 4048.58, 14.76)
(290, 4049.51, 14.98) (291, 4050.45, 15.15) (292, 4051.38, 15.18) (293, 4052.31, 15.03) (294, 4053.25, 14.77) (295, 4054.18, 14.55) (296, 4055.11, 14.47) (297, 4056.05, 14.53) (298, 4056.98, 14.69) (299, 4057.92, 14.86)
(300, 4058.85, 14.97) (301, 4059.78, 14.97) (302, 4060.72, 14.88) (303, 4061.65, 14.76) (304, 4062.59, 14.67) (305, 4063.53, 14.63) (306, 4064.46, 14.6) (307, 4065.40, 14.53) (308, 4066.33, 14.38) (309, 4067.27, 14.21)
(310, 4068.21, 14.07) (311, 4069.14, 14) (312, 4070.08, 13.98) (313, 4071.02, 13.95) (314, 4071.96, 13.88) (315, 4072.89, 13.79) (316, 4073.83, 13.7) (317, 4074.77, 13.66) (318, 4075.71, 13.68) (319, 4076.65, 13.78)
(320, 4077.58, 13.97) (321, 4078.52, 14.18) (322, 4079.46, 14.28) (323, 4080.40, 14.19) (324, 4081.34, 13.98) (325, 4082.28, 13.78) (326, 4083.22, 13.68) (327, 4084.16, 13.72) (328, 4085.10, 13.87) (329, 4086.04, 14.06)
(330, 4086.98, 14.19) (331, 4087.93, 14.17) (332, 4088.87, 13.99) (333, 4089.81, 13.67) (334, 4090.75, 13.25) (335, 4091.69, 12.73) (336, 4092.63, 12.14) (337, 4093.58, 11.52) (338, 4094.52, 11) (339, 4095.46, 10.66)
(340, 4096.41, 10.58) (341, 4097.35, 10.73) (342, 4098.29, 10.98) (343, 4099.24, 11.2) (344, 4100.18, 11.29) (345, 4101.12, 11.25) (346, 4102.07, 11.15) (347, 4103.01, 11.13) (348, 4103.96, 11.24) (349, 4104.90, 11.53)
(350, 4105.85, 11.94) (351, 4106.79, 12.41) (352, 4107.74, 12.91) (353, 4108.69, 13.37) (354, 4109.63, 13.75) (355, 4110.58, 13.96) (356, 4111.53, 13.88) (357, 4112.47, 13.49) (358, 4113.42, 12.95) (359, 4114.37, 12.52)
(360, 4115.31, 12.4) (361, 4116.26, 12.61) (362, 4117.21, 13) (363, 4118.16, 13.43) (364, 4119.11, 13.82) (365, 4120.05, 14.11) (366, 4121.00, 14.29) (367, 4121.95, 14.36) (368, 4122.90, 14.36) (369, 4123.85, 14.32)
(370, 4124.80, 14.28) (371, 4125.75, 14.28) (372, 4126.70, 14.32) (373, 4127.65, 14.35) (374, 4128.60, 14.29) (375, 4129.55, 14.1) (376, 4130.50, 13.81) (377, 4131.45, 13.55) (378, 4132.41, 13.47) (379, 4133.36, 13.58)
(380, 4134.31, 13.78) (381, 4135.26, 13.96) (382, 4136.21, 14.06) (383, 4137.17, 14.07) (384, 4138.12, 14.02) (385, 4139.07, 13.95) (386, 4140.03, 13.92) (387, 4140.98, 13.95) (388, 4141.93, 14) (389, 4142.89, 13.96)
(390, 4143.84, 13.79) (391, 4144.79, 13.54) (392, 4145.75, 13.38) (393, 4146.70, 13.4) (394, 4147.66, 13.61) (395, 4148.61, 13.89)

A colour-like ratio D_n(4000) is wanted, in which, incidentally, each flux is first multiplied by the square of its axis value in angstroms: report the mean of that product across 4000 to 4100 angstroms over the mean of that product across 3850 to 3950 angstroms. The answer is 1.3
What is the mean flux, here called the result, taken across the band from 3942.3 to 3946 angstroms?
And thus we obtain 13.4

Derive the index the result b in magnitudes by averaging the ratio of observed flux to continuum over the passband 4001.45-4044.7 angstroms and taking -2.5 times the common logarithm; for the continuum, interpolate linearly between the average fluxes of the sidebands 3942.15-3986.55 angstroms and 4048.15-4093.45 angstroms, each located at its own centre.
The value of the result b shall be -0.21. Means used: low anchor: 11.4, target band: 15.7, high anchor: 14.2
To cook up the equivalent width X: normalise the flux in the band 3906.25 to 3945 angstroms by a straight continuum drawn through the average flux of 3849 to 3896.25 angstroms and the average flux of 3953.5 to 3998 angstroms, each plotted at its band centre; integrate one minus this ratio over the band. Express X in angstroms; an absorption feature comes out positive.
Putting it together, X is -3.0 angstroms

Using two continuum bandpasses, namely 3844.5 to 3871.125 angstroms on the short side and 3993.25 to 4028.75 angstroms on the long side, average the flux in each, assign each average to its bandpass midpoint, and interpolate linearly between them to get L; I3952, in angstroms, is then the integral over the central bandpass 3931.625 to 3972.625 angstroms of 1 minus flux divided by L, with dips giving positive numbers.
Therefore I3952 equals 8.4 angstroms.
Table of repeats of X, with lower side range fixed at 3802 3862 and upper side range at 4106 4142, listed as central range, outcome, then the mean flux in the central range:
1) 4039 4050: -1.6 angstroms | 14.7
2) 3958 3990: 3.8 angstroms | 10.6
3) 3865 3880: -1.8 angstroms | 12.2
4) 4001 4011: -2.7 angstroms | 15.8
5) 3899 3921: -4.3 angstroms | 13.5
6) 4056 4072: -1.8 angstroms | 14.5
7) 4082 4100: 1.0 angstroms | 12.6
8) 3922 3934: 0.4 angstroms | 11.2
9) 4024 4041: -4.4 angstroms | 15.9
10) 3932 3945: 0.4 angstroms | 11.2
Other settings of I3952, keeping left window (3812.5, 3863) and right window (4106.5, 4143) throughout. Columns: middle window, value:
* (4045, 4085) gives -4.09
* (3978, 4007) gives -3.63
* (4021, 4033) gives -3.38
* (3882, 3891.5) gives 0.72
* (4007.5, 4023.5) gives -3.98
